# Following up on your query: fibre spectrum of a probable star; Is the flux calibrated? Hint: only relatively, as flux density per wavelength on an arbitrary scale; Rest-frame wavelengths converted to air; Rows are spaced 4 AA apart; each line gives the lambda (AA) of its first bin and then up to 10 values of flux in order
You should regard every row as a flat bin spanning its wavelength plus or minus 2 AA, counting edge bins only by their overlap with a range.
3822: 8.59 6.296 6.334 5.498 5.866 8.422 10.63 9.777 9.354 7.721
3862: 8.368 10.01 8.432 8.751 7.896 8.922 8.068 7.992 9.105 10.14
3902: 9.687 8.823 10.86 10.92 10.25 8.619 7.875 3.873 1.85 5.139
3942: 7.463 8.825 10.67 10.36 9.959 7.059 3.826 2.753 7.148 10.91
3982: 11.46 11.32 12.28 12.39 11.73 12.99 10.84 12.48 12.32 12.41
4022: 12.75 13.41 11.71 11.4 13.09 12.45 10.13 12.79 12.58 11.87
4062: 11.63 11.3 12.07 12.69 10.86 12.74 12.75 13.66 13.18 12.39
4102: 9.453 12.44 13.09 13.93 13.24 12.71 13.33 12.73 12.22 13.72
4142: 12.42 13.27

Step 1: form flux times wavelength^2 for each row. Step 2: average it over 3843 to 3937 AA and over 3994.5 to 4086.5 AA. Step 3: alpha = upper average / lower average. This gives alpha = 1.53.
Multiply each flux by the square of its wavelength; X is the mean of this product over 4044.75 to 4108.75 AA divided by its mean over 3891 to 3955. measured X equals 1.56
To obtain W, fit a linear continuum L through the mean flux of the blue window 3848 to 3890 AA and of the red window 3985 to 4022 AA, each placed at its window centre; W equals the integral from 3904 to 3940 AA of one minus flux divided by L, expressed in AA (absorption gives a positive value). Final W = 8.6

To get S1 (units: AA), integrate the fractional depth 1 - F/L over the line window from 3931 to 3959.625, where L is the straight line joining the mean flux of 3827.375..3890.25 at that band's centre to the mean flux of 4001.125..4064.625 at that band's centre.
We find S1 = 7.44 AA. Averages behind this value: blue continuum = 8.24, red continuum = 12.2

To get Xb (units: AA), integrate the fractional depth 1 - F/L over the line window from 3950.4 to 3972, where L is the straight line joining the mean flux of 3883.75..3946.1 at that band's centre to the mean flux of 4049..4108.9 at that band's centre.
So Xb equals 4.9 AA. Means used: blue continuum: 8.07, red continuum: 12.2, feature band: 7.08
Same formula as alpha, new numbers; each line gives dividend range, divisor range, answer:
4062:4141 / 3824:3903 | 1.69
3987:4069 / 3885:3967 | 1.55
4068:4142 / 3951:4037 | 1.26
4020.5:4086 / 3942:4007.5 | 1.31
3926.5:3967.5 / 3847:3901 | 0.82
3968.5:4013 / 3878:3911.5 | 1.24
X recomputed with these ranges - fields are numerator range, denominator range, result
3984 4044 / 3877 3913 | 1.42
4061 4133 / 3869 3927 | 1.51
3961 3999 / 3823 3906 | 1.15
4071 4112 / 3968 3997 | 1.32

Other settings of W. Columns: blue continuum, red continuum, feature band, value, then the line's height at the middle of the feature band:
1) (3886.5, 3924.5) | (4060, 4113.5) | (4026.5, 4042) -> -1.1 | 11.4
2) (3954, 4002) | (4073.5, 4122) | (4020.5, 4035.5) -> -2.3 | 10.7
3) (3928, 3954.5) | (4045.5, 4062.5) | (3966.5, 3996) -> -2.7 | 8.56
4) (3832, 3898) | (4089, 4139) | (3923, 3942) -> 8.8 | 9.63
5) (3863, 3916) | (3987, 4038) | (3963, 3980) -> 7.6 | 11.2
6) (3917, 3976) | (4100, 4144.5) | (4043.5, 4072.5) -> -3.3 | 10.6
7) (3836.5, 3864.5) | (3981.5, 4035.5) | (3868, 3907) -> 2.9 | 9.48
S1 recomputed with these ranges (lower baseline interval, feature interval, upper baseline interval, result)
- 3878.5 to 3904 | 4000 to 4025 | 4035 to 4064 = -2.3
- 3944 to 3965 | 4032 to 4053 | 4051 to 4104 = -1.4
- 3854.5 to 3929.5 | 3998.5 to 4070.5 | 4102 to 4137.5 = -5.0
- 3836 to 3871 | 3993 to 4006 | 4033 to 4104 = -1.3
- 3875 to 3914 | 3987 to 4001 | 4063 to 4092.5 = -1.7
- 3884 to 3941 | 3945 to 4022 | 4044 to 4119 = -2.3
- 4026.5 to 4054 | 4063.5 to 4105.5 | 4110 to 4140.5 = 1.6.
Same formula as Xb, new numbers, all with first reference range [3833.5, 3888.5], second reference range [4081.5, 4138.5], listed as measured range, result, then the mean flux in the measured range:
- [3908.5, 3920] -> -1.6 AA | 10.7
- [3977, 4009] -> -3.1 AA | 11.8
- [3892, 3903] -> -0.6 AA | 9.64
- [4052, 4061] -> -0.2 AA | 12.2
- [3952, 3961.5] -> 0.4 AA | 9.67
